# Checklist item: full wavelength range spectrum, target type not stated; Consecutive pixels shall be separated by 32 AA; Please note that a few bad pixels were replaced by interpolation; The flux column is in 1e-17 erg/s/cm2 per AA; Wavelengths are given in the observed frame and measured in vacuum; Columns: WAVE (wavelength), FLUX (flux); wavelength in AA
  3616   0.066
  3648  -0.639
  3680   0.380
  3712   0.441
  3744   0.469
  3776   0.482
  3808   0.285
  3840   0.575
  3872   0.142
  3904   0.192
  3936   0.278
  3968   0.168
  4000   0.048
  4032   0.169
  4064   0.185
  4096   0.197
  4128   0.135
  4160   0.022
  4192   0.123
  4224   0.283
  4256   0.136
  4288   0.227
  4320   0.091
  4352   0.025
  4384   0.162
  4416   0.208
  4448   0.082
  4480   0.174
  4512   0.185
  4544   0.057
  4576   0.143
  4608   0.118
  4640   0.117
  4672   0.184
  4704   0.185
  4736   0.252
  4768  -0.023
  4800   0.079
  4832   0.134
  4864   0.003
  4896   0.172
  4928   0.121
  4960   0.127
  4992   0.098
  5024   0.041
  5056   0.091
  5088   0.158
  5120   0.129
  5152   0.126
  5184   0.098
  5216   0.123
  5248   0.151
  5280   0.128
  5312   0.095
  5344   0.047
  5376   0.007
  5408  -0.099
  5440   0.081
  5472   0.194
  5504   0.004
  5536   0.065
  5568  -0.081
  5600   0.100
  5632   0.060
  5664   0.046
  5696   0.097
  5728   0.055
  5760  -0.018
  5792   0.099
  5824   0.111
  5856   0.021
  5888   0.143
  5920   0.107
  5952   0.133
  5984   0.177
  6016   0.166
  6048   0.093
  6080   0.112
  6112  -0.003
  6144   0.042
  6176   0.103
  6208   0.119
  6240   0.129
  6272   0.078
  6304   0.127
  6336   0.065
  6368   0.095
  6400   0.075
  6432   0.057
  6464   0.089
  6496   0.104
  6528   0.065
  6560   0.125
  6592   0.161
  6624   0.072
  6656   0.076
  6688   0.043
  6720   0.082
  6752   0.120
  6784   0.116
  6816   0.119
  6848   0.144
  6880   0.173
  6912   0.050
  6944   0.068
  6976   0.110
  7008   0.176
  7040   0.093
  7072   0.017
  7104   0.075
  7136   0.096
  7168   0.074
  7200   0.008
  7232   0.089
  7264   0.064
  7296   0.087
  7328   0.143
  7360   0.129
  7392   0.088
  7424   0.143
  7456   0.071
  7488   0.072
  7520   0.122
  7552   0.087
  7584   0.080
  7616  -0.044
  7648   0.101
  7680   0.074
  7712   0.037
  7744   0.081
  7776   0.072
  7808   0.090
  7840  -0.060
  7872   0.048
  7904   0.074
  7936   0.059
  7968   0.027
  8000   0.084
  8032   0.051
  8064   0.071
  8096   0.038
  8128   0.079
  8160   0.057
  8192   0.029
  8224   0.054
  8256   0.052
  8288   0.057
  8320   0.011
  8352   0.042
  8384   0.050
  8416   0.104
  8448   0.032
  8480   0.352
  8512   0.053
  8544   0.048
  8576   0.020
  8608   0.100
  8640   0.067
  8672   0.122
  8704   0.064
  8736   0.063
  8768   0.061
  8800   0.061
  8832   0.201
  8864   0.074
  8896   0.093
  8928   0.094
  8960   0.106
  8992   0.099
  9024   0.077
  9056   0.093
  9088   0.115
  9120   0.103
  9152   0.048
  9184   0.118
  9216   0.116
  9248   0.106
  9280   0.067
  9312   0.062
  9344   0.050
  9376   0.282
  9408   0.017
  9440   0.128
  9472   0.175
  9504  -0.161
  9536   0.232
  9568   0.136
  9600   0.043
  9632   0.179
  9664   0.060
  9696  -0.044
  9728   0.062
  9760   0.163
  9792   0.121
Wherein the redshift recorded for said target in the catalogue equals 1.274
